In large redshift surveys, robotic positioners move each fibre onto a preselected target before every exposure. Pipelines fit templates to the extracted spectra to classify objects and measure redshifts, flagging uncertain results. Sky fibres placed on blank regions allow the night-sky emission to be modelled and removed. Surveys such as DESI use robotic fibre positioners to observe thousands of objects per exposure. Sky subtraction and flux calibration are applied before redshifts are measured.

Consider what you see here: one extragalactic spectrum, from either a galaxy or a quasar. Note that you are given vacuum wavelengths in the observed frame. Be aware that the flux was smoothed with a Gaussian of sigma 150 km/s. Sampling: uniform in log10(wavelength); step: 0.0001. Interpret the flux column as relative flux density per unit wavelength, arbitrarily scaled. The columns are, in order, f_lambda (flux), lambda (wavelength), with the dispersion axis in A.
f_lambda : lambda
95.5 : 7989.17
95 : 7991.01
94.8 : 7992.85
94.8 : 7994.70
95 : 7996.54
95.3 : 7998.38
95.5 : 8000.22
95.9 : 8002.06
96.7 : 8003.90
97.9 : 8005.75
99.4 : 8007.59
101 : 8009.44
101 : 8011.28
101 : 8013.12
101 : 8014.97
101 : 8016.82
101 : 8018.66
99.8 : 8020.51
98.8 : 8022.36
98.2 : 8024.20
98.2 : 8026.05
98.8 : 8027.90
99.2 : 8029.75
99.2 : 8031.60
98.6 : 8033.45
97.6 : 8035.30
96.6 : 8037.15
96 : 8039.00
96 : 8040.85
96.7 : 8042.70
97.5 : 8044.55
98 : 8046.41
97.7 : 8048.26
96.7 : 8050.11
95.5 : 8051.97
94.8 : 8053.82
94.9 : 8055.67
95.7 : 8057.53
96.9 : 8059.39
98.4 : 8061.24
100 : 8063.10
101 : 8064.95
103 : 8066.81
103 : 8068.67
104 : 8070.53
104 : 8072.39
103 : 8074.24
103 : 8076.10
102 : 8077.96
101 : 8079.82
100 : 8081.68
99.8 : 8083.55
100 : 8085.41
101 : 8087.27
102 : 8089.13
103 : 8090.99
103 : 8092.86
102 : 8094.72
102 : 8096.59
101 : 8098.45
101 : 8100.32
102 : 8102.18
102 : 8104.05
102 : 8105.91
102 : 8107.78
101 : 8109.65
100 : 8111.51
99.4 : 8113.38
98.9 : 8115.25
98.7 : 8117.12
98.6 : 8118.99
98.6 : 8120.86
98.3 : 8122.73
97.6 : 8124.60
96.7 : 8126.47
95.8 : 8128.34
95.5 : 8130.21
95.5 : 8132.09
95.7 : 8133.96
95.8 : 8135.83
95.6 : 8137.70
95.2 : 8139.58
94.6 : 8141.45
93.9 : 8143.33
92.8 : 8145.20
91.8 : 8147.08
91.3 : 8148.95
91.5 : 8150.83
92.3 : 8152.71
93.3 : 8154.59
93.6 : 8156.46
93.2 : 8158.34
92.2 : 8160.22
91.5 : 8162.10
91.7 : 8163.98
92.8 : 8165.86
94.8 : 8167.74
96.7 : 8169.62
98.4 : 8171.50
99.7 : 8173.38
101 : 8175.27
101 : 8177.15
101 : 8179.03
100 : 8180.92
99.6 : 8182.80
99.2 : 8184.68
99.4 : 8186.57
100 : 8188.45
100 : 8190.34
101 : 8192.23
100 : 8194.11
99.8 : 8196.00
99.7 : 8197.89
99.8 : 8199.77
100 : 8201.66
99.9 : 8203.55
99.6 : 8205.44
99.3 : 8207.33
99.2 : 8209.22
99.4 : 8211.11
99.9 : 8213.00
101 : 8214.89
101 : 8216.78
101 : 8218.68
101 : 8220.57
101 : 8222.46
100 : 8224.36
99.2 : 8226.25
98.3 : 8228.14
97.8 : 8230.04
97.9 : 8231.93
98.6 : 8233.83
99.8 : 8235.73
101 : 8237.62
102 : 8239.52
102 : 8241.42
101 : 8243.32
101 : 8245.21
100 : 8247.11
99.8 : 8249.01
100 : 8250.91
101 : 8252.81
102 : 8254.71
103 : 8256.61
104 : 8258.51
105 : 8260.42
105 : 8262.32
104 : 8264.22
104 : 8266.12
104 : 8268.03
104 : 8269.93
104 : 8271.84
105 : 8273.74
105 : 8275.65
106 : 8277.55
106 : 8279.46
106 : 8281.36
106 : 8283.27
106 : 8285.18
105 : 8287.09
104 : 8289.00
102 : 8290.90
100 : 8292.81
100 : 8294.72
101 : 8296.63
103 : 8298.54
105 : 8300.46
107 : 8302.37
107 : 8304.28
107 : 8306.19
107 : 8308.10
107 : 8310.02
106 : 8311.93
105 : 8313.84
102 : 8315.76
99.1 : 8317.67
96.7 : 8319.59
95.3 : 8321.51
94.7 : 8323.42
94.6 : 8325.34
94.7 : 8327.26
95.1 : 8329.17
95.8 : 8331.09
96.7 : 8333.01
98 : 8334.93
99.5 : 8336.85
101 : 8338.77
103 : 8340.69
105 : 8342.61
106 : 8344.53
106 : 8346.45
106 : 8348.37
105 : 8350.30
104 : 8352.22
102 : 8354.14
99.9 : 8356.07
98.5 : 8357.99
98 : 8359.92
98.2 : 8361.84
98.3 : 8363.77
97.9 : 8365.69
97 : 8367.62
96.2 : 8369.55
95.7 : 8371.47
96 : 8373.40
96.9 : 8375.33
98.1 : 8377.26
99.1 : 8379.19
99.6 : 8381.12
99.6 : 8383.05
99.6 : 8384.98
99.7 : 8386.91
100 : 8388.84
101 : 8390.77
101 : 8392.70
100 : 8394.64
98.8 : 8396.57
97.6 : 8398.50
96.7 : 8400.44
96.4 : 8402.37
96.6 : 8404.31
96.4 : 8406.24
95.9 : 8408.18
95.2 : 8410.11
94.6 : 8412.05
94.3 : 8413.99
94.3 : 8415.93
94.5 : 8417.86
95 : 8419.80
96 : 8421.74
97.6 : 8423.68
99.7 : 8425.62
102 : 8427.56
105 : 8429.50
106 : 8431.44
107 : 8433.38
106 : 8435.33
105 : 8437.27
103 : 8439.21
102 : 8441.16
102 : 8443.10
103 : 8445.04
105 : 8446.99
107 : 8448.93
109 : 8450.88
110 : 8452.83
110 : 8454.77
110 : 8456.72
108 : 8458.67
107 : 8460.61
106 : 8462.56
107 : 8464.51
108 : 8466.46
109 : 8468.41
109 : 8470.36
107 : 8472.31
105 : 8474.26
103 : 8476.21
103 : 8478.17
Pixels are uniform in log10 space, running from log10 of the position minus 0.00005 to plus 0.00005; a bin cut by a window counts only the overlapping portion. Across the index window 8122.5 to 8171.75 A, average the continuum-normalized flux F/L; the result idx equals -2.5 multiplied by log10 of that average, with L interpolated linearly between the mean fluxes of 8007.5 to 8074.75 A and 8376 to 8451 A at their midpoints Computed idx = 0.06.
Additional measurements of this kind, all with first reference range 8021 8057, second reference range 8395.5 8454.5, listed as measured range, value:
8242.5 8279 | -0.04 mag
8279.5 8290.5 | -0.06 mag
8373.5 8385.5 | 0.02 mag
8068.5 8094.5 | -0.05 mag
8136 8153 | 0.05 mag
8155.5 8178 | 0.03 mag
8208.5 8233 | -0.01 mag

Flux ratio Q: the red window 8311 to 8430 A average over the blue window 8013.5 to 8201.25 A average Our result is 1.00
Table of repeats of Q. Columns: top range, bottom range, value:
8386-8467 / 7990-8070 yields 1.04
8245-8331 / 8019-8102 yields 1.03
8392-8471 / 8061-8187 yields 1.04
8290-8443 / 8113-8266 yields 1.02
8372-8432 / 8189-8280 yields 0.97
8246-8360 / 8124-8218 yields 1.06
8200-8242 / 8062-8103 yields 0.98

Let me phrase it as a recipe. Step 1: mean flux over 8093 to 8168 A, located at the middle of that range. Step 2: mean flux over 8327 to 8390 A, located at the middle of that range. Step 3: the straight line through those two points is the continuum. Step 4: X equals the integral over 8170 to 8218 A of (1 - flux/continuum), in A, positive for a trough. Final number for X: -1.2 A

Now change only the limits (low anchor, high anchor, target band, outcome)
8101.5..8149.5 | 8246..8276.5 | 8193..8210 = 0.14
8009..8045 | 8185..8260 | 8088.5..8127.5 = -0.39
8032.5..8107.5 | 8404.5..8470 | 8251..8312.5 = -1.71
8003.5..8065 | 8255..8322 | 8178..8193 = 0.24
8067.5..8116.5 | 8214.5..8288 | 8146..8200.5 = 2.78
